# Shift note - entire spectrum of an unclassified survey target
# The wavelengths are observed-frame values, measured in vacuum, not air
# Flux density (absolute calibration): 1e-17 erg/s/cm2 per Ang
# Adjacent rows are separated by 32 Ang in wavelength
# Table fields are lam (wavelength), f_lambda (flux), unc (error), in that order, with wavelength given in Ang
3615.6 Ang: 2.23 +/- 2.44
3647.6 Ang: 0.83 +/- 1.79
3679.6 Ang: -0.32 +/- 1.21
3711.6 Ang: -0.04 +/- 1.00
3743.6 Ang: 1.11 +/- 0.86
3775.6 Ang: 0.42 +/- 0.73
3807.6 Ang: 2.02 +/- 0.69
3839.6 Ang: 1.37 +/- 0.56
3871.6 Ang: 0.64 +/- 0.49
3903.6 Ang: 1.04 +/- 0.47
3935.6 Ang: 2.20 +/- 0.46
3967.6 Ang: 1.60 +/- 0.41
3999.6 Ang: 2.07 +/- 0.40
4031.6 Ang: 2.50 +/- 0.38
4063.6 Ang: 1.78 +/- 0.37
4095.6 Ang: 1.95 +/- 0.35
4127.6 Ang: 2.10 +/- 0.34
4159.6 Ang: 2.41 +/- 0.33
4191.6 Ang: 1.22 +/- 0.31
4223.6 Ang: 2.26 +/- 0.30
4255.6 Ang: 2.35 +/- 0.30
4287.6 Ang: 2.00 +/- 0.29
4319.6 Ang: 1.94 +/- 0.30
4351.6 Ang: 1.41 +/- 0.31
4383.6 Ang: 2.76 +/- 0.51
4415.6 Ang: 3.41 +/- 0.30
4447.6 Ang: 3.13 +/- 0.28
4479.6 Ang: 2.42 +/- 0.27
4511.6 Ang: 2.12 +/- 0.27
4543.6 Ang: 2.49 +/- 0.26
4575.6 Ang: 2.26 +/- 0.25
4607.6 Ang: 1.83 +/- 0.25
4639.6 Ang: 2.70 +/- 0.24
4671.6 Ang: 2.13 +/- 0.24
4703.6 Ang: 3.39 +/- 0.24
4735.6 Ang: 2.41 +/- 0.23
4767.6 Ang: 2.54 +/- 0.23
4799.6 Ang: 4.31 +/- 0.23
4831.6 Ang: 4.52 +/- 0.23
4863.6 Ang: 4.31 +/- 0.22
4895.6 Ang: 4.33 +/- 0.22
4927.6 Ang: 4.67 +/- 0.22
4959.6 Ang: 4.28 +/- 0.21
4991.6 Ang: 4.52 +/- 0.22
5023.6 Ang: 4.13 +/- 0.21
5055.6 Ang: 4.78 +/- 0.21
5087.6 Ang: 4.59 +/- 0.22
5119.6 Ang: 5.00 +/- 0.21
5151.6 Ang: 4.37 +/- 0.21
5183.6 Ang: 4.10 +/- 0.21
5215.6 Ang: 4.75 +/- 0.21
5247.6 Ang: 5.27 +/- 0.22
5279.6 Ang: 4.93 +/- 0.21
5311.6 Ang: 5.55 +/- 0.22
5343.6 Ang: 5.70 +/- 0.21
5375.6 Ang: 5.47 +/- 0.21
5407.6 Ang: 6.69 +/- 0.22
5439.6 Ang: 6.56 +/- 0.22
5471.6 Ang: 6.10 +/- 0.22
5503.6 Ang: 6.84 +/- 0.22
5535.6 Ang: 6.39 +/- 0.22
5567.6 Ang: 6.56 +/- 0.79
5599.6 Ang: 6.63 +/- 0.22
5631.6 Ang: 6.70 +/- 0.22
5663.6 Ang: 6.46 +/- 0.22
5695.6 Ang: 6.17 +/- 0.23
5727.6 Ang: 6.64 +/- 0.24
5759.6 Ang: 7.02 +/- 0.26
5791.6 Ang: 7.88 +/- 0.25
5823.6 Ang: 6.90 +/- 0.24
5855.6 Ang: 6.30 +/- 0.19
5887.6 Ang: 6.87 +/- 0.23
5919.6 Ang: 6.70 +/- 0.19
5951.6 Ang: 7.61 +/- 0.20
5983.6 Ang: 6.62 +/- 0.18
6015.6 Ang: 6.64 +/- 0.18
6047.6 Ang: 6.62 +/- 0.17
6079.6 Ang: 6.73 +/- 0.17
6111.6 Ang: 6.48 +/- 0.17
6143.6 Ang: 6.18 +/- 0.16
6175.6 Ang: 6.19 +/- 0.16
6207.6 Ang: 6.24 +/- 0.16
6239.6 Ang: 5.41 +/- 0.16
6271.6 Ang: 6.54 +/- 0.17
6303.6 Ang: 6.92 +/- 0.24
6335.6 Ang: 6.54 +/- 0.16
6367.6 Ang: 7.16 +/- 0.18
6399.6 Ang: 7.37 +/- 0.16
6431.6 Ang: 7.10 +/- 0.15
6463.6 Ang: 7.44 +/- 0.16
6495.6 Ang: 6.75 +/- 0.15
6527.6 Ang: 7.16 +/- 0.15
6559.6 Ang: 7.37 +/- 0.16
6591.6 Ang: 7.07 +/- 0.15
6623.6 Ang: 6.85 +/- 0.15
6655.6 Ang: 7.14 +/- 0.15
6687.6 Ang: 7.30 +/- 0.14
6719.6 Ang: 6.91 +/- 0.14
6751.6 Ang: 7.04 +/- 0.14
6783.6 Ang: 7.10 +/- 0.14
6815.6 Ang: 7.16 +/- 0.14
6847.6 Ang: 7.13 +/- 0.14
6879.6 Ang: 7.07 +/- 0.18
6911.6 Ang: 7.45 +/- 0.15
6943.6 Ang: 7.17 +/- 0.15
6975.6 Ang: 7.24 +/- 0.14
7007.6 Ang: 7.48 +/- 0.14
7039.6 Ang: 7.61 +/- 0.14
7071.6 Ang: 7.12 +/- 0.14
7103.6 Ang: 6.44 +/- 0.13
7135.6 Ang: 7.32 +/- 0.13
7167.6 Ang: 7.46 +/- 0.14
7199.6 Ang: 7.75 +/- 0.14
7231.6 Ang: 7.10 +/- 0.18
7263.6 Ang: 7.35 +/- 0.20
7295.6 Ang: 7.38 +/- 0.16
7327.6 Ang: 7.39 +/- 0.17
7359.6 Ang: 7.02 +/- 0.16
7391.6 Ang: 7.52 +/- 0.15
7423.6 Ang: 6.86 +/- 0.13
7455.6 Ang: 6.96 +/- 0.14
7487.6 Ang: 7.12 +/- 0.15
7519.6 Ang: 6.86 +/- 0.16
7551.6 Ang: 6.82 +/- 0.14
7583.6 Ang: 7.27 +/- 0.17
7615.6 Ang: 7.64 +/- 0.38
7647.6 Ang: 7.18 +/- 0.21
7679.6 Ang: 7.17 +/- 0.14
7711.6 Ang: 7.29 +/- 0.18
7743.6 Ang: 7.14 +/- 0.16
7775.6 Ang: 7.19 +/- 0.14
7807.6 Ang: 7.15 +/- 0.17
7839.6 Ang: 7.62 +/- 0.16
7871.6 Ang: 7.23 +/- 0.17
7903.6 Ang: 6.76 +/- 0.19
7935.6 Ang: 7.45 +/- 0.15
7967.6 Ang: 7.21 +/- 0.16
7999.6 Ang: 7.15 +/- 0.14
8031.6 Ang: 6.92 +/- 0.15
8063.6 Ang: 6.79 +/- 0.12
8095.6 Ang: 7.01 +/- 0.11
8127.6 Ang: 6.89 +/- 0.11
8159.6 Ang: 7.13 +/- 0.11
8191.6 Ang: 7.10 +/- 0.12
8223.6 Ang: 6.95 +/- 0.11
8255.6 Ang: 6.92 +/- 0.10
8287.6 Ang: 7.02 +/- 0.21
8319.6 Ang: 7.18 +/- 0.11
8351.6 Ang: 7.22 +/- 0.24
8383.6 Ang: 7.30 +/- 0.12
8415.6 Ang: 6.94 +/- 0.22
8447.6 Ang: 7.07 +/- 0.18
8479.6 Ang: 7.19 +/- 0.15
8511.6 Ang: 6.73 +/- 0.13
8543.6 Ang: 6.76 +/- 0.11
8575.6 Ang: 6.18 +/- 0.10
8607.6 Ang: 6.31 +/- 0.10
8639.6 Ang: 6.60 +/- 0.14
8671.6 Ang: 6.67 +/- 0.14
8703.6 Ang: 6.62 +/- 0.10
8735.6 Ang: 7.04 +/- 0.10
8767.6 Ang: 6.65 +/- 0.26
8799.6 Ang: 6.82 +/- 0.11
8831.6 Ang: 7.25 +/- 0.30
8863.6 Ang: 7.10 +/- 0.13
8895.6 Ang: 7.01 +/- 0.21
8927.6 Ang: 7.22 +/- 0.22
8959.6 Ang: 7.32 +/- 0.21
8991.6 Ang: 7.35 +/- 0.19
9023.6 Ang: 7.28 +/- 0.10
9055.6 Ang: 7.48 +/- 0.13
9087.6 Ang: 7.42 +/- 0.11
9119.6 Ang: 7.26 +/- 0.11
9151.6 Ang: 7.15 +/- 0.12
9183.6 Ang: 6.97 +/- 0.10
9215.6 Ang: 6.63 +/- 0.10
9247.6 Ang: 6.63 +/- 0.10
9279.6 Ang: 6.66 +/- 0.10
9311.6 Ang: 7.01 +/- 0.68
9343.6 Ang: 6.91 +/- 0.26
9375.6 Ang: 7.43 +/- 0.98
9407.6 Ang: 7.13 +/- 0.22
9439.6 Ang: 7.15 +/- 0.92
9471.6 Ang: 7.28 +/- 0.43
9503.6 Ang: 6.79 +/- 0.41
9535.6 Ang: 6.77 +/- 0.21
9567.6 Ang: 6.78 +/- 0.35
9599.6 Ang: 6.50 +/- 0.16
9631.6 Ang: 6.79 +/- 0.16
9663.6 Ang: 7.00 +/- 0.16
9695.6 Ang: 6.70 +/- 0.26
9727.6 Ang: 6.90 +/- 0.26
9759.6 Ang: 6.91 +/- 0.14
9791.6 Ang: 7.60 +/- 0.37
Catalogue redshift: 0.204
